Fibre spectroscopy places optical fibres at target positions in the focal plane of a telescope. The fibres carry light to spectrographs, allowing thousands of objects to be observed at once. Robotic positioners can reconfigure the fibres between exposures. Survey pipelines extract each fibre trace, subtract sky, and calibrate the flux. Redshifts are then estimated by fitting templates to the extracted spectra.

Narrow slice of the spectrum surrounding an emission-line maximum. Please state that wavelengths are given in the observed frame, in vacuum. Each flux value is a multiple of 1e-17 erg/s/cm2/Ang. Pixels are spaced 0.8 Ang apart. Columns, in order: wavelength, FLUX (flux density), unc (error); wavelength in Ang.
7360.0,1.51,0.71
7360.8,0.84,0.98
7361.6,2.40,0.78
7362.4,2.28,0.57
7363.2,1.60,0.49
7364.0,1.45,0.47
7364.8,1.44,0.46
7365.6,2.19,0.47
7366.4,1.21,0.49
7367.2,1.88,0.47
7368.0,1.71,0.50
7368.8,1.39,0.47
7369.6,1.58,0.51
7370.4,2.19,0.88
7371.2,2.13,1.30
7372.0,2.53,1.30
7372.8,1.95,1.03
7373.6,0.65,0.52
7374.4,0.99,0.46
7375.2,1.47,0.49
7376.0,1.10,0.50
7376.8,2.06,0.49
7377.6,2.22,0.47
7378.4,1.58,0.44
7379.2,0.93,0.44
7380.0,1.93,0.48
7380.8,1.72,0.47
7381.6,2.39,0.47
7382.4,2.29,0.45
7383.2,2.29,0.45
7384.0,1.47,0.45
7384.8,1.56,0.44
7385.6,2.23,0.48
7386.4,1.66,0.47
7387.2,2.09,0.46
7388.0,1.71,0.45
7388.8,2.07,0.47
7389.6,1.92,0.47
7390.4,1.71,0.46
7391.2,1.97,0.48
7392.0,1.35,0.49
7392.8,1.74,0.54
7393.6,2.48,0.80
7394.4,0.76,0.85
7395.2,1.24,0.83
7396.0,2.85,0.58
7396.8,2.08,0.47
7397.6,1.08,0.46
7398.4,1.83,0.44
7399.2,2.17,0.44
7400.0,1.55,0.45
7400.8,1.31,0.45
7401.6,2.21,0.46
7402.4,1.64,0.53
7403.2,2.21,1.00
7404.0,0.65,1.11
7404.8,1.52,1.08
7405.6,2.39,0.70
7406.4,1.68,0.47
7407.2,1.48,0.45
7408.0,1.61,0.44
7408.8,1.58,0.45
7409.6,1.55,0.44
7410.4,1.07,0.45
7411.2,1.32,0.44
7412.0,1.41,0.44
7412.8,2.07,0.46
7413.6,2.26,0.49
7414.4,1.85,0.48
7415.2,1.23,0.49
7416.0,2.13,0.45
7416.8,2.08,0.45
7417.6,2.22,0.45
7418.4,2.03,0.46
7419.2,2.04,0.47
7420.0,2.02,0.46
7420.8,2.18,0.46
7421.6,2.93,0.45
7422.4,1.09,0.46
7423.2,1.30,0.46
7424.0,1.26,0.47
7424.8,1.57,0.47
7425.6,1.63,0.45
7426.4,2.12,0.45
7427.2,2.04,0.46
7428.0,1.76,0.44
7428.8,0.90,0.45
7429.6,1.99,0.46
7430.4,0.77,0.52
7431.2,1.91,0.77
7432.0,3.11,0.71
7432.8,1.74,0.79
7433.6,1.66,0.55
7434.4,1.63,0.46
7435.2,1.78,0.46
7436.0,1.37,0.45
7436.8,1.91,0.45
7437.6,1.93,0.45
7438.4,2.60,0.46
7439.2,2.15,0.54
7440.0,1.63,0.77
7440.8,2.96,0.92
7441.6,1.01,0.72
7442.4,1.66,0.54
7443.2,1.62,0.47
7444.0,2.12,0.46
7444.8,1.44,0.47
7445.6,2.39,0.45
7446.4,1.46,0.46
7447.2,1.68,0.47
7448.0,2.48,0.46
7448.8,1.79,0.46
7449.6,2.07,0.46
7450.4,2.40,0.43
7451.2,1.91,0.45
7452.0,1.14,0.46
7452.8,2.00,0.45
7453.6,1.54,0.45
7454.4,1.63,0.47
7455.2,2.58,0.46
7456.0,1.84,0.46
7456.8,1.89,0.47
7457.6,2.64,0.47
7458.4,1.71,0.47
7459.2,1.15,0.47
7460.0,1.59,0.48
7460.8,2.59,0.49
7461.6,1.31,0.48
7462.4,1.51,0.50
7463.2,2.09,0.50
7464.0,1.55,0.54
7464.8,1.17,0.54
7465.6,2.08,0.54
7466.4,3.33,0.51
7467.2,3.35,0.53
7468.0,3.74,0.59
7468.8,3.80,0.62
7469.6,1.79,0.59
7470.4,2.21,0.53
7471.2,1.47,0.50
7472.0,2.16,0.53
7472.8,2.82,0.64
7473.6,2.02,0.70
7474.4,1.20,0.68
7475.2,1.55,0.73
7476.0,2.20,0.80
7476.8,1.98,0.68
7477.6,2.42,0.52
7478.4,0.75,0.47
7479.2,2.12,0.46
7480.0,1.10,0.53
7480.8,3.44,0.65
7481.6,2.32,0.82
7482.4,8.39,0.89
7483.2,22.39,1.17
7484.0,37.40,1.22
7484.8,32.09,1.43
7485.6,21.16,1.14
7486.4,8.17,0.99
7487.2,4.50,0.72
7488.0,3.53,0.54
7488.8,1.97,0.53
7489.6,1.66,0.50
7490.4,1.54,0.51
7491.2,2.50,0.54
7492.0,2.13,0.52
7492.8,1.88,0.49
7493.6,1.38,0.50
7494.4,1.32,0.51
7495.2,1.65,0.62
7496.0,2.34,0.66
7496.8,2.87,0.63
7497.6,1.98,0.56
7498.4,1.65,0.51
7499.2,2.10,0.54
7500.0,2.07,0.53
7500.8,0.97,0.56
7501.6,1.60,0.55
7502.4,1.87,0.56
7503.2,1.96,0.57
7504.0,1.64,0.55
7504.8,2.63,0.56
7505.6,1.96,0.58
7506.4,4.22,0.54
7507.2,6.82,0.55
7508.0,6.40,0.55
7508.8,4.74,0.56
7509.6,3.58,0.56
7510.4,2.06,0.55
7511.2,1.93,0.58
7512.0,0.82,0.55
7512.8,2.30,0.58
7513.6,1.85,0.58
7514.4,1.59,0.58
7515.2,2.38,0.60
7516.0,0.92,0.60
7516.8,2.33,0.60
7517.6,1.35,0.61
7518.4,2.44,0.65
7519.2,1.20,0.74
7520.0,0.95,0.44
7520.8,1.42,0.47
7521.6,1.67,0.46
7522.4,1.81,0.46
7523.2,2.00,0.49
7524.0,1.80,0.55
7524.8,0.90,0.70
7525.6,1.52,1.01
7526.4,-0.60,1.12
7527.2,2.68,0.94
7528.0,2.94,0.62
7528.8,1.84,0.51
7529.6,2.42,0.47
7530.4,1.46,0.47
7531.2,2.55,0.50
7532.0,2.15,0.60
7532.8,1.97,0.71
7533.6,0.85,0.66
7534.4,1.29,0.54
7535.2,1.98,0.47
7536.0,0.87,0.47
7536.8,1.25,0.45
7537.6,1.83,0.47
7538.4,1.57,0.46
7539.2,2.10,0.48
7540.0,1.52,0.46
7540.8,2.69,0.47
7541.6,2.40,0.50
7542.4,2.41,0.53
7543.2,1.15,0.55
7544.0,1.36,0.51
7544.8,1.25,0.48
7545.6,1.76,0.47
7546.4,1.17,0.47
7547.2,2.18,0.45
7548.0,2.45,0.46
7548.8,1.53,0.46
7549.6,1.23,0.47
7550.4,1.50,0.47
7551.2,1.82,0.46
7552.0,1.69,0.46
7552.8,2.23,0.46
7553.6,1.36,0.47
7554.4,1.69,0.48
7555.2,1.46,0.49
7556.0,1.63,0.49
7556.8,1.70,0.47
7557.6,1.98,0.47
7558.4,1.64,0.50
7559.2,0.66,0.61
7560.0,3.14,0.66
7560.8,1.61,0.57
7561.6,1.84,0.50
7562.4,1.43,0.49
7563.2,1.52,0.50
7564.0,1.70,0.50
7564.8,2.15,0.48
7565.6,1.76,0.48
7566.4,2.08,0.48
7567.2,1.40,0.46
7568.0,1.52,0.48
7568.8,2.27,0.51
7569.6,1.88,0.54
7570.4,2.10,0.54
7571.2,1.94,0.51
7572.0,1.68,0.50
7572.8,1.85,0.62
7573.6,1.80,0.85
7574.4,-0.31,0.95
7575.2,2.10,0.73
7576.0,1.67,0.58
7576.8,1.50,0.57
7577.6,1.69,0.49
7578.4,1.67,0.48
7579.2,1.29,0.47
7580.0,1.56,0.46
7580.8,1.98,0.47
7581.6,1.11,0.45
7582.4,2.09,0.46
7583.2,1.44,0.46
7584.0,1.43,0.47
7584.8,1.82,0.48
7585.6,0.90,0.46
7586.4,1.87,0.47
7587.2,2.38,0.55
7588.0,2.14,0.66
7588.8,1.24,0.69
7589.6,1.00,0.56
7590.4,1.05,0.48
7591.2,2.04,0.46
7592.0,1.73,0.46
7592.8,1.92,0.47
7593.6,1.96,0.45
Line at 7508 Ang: [N II]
